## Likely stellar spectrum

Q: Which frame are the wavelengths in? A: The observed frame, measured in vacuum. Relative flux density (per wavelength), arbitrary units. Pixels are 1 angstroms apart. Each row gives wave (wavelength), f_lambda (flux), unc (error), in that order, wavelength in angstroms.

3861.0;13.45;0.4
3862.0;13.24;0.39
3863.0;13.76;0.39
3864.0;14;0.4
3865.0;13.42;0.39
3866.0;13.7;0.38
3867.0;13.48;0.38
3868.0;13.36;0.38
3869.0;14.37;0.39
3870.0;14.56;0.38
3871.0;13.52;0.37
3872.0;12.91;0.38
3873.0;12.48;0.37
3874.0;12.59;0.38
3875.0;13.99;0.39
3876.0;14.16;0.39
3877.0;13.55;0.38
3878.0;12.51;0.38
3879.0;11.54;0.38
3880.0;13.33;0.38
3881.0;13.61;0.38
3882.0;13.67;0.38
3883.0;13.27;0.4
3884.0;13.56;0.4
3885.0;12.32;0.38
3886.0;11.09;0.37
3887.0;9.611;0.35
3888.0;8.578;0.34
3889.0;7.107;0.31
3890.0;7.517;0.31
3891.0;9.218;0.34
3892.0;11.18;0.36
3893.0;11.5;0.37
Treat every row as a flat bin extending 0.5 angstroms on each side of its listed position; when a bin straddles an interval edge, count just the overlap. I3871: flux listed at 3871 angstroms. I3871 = 13.52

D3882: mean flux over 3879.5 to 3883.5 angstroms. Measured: 13.5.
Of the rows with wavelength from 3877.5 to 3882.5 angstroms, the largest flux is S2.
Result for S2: 13.67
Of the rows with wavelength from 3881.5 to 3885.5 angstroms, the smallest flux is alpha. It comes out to 12.32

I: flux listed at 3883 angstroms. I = 13.27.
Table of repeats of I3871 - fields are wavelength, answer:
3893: 11.5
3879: 11.54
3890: 7.517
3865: 13.42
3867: 13.48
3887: 9.611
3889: 7.107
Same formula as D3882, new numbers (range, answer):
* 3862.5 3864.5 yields 13.9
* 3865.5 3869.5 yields 13.7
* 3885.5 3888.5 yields 9.76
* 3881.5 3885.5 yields 13.2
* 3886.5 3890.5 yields 8.2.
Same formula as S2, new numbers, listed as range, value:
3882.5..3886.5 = 13.56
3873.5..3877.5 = 14.16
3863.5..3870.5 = 14.56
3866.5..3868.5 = 13.48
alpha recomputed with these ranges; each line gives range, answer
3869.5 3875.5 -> 12.48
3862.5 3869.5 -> 13.36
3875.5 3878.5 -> 12.51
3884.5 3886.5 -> 11.09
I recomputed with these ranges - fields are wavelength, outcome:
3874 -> 12.59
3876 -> 14.16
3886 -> 11.09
